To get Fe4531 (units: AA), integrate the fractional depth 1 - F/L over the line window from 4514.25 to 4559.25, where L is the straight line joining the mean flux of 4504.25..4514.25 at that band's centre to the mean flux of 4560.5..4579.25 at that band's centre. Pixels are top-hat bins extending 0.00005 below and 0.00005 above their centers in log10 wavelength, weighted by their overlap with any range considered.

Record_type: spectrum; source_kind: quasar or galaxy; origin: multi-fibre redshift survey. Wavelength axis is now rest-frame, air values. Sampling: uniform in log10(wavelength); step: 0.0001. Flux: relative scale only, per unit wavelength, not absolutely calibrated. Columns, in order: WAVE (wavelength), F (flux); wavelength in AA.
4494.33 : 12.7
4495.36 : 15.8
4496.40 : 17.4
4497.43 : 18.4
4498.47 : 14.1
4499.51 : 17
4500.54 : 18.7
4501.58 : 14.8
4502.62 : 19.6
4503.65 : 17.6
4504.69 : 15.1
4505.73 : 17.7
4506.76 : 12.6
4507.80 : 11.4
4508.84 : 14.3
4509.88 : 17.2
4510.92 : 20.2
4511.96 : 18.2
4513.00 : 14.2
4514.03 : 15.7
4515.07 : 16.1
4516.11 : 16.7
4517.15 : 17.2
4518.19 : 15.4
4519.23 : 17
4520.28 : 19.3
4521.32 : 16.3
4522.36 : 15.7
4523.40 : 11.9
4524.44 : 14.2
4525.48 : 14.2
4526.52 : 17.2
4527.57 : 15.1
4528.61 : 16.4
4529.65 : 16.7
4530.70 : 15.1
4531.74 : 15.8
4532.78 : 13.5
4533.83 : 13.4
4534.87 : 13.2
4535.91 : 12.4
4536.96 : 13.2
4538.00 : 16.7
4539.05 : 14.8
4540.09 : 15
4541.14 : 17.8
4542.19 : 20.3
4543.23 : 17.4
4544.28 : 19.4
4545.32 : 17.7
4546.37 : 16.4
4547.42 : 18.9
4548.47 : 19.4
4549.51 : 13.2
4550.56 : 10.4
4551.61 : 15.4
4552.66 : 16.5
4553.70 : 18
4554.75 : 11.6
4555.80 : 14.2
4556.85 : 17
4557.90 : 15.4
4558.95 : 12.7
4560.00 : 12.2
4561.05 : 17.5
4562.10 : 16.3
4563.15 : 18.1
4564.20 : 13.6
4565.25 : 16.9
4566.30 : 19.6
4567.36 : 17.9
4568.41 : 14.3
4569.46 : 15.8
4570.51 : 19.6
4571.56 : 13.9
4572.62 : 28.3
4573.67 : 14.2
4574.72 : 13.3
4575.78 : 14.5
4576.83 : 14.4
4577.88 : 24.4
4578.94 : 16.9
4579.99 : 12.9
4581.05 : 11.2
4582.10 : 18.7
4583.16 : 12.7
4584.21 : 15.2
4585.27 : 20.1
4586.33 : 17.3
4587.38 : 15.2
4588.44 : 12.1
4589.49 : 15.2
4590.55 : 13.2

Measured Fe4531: 1.8 AA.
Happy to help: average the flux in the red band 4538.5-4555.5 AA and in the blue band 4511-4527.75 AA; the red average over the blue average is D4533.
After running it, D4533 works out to 1.02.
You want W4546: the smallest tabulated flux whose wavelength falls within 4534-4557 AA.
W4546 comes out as 10.4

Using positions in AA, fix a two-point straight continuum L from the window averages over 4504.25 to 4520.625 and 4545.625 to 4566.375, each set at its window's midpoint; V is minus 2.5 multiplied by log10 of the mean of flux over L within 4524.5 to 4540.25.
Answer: 0.07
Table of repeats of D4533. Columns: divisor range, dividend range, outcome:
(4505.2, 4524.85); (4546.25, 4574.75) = 1.02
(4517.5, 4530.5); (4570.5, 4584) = 1.04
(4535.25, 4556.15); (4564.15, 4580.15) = 1.07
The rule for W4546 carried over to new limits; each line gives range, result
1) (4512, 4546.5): 11.9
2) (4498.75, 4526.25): 11.4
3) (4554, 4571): 11.6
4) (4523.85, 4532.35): 14.2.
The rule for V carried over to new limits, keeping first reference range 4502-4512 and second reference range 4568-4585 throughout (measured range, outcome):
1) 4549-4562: 0.12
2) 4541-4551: -0.05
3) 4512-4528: 0.03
